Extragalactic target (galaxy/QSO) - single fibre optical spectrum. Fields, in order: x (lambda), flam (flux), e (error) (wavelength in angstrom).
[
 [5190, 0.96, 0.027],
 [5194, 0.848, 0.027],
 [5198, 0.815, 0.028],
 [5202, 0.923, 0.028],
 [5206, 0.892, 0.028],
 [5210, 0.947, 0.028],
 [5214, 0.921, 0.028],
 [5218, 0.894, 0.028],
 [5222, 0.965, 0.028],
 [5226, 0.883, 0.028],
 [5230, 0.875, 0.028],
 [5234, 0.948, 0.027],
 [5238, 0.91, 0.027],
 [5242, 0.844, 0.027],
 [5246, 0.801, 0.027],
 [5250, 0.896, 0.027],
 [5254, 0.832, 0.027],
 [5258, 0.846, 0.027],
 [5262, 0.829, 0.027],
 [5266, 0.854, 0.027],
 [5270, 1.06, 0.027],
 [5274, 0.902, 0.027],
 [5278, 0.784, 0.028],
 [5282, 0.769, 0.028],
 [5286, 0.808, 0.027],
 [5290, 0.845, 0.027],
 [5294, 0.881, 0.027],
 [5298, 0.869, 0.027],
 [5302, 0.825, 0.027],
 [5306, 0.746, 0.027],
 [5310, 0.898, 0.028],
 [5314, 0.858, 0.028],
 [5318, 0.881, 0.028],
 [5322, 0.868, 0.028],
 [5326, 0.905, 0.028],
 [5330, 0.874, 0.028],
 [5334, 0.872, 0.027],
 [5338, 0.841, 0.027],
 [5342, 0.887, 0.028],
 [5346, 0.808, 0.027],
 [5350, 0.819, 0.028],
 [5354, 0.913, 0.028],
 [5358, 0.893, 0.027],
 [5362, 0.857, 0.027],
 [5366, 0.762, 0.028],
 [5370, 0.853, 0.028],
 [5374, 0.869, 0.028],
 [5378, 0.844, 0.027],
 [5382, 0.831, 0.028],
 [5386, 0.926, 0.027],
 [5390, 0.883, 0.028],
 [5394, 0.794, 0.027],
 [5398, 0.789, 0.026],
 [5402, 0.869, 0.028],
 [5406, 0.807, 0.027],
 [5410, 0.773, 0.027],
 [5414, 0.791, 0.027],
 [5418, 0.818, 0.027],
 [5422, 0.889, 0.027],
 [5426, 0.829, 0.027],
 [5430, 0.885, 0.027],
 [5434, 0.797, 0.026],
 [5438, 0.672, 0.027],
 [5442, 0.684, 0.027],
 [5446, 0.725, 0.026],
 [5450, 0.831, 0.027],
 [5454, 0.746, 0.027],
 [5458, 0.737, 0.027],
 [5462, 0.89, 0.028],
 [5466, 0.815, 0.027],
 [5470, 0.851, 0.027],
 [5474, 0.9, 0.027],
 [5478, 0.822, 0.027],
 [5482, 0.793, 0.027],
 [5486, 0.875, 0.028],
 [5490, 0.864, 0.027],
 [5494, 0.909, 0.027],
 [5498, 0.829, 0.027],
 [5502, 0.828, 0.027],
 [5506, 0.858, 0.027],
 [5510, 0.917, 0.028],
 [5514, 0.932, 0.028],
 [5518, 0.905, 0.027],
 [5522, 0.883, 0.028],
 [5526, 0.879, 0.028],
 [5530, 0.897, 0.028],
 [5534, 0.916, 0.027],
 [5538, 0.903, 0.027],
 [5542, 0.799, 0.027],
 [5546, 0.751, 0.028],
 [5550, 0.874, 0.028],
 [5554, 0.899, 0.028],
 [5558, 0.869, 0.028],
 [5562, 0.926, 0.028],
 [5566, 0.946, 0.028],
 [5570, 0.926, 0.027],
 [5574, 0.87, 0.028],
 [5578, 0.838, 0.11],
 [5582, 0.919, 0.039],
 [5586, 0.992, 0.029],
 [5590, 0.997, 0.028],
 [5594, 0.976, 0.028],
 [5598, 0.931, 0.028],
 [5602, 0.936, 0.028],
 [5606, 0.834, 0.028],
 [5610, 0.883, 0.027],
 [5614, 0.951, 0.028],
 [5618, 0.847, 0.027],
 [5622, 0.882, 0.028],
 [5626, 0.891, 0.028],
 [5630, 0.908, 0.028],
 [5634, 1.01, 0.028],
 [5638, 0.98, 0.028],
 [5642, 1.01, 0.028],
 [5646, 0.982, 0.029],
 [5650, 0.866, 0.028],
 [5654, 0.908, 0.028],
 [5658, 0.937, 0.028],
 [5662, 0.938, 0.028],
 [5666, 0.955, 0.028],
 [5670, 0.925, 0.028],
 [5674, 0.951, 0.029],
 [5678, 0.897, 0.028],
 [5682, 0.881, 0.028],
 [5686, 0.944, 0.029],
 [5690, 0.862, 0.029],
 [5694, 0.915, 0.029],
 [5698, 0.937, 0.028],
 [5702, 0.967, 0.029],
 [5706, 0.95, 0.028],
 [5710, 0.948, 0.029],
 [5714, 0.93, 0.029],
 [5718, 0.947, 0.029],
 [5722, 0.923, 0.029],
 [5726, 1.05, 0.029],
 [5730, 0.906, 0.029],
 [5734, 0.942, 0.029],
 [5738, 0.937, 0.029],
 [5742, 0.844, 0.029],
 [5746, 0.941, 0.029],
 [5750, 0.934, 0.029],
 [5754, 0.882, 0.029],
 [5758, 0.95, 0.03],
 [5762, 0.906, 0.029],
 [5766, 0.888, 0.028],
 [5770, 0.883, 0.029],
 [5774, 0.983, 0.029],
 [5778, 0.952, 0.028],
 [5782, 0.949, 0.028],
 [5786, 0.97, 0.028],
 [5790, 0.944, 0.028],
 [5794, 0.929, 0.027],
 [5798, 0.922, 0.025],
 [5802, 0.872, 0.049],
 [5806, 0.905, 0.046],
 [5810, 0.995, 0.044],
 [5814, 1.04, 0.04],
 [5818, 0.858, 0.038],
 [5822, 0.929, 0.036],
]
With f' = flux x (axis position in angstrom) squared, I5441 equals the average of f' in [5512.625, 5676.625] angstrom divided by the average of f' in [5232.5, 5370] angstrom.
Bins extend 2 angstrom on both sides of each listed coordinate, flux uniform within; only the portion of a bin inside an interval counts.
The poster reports 1.19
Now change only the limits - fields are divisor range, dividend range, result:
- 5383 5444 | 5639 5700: 1.25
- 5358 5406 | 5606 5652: 1.20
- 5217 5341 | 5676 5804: 1.27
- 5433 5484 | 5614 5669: 1.26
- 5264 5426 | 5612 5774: 1.24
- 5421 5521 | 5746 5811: 1.25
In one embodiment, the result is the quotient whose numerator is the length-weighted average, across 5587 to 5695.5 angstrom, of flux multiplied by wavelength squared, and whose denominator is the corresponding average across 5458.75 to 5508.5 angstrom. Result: 1.15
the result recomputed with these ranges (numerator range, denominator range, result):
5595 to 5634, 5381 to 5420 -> 1.18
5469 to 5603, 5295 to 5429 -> 1.12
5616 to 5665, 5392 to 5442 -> 1.25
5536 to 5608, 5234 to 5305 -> 1.17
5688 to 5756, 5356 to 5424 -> 1.25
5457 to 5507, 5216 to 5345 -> 1.05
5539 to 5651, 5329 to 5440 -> 1.18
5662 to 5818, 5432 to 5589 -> 1.18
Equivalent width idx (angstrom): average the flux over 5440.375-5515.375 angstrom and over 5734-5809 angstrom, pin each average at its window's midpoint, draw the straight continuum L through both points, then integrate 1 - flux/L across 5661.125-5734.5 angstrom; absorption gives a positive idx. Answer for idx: -2.8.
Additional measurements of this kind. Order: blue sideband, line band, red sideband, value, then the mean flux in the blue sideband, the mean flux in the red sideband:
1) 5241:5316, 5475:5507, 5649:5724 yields 1.5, 0.85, 0.926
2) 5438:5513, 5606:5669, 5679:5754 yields -2.3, 0.824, 0.929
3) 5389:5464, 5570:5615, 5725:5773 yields -3.1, 0.799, 0.921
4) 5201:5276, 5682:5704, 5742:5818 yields 0.1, 0.896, 0.931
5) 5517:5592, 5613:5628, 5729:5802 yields 0.2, 0.894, 0.924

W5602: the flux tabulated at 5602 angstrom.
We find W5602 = 0.936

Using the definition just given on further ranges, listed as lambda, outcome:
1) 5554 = 0.899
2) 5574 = 0.87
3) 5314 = 0.858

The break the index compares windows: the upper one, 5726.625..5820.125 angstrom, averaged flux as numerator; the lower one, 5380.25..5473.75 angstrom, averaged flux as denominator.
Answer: 1.1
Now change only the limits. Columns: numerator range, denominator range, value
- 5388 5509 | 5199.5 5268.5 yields 0.92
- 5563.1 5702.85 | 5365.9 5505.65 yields 1.12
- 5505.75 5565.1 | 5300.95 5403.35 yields 1.03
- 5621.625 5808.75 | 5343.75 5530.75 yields 1.11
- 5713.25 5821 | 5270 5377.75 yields 1.09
